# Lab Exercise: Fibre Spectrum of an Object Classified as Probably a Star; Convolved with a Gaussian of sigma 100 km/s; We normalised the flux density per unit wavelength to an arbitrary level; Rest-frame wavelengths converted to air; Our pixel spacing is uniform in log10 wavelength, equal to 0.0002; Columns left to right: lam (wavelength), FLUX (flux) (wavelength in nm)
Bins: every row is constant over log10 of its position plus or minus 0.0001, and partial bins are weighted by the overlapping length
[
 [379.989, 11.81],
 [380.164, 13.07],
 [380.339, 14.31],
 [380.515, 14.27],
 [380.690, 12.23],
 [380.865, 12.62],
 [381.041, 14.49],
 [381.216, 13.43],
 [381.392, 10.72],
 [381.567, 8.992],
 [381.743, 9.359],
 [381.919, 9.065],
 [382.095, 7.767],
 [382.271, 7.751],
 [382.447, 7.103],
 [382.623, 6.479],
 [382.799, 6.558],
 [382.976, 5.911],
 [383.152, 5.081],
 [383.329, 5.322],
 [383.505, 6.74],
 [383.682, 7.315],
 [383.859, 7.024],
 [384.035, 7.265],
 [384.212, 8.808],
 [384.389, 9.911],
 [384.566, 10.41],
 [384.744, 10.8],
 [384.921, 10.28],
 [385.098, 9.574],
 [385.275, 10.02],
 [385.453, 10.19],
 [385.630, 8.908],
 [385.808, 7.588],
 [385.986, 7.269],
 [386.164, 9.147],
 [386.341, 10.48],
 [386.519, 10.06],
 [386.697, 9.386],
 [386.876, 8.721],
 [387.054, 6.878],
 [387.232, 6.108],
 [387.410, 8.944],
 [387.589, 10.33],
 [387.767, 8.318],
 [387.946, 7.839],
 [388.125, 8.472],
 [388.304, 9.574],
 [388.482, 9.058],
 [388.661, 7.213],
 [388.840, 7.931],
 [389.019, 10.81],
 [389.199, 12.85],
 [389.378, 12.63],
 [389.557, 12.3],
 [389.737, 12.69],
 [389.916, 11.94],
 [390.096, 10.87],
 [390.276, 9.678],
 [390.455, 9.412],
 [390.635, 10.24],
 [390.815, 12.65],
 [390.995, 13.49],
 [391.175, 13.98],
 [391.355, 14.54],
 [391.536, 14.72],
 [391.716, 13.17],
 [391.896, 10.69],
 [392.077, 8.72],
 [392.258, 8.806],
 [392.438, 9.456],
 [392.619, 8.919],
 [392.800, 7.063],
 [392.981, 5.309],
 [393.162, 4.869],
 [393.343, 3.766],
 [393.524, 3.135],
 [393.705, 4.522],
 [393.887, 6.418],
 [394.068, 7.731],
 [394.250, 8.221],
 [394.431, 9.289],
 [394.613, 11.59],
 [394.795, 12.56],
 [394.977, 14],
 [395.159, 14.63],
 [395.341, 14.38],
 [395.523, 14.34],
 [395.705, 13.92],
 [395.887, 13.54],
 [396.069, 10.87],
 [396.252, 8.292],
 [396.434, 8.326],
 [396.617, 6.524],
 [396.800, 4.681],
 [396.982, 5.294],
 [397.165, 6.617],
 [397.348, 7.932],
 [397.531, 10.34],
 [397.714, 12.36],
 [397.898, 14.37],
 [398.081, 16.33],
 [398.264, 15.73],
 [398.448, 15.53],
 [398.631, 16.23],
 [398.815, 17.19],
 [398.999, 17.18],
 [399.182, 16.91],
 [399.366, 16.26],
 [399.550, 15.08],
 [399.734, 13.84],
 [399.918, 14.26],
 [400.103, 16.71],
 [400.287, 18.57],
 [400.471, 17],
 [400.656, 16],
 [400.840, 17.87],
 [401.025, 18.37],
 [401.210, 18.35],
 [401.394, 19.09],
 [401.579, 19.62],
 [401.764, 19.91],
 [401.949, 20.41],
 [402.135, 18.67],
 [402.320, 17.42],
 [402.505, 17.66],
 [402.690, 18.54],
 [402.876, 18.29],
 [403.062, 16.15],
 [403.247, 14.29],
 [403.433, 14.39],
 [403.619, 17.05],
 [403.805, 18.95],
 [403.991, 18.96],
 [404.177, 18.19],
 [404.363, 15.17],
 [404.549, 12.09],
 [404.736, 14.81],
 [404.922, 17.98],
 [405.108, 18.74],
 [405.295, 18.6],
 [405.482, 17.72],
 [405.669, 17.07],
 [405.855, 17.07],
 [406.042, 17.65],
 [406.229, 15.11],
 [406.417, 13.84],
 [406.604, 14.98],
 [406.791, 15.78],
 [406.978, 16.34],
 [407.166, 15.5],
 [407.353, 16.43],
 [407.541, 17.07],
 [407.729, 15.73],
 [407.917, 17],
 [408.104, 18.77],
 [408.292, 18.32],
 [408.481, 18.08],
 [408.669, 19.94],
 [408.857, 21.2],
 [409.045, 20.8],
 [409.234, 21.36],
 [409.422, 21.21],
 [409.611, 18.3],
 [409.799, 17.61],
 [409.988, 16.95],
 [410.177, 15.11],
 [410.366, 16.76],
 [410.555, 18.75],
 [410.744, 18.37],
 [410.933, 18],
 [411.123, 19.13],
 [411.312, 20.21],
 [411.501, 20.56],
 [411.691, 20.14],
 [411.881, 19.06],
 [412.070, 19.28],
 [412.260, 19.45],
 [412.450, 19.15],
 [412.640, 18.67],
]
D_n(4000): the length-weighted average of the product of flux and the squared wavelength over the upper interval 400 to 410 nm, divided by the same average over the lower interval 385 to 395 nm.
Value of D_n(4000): 2.00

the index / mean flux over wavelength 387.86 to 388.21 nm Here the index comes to 8.15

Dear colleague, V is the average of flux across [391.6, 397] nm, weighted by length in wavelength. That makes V 9.18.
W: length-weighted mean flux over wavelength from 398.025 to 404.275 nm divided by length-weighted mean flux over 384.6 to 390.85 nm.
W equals 1.78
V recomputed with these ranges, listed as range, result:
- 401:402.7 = 18.8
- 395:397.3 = 10.2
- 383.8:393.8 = 9.43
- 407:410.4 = 18.1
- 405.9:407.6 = 15.9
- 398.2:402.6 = 17.3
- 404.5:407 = 16.3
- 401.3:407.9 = 17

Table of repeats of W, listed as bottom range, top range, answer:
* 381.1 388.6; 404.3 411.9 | 2.06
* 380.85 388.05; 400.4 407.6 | 1.96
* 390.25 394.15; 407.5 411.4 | 2.03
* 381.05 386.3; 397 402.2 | 1.85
